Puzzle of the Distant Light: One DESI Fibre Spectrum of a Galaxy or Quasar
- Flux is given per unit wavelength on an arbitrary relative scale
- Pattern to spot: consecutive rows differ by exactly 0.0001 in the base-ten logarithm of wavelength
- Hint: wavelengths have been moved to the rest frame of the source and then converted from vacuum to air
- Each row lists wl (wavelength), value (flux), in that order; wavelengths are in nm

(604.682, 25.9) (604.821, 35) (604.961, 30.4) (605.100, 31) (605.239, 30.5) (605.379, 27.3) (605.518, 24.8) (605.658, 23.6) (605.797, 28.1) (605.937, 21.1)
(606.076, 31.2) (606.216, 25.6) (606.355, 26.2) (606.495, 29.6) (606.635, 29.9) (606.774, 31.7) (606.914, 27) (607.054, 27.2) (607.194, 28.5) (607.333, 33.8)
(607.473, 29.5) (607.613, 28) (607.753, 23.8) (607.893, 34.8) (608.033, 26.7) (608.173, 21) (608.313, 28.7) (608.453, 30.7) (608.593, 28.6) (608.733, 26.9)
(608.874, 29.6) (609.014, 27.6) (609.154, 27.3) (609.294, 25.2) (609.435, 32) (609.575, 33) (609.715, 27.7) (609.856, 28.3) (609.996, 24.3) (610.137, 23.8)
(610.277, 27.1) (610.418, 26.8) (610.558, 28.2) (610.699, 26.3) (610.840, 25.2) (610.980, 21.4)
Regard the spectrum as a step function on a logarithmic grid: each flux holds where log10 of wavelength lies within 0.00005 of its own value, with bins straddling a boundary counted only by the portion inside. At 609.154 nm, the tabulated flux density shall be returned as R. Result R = 27.3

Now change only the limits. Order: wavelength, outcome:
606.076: 31.2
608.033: 26.7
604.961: 30.4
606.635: 29.9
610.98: 21.4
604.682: 25.9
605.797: 28.1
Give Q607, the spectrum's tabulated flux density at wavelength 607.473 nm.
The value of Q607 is 29.5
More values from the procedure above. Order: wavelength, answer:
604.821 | 35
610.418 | 26.8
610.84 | 25.2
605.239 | 30.5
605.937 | 21.1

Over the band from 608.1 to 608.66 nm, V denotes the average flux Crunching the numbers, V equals 27.3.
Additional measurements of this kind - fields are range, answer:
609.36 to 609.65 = 32.3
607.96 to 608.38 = 25.5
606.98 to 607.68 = 29.4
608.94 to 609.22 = 27.5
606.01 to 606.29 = 28.3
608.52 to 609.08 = 28.2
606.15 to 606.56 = 27.1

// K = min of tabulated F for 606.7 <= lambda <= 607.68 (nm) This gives 27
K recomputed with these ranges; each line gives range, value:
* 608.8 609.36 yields 25.2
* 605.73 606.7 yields 21.1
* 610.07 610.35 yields 23.8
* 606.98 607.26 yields 27.2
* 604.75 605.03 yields 30.4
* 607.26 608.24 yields 21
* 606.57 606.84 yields 29.9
